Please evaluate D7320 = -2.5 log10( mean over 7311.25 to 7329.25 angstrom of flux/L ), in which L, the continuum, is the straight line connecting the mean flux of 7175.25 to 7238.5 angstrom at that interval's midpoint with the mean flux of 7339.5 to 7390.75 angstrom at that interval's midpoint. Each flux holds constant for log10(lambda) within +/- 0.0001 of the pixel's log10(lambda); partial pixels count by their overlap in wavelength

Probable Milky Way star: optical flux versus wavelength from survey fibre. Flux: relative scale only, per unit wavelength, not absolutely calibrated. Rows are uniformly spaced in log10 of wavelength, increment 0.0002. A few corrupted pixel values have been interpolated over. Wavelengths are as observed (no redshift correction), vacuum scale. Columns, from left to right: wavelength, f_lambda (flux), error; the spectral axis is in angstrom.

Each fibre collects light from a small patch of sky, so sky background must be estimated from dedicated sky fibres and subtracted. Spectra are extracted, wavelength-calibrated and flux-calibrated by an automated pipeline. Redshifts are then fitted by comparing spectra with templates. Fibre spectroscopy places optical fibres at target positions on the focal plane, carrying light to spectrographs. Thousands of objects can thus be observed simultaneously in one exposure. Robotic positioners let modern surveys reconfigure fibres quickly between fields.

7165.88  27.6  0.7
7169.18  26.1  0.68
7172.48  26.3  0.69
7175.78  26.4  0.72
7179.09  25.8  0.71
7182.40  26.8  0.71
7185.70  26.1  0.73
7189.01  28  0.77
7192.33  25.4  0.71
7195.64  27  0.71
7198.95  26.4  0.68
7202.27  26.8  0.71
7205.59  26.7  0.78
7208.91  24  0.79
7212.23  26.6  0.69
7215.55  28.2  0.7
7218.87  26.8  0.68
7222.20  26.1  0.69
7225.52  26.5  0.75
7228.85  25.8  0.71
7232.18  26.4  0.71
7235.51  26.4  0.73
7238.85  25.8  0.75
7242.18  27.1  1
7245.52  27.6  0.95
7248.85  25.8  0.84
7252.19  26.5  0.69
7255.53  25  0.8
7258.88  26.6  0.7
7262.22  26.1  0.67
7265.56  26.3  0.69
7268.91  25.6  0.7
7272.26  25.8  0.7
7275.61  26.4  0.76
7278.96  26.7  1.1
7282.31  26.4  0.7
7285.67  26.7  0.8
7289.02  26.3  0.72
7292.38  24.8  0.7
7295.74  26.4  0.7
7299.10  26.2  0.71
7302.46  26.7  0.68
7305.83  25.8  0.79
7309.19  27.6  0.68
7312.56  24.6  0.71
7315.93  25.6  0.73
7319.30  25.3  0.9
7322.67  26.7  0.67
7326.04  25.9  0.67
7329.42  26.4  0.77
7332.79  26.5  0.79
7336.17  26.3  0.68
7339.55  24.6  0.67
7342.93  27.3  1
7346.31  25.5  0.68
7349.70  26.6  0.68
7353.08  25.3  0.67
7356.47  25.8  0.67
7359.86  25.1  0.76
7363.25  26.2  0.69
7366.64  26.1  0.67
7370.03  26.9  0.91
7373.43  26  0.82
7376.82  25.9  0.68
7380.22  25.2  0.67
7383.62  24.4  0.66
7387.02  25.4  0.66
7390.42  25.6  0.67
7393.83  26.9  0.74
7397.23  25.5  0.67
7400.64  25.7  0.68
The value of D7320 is 0.011 mag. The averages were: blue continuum 26.4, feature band 25.7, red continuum 25.8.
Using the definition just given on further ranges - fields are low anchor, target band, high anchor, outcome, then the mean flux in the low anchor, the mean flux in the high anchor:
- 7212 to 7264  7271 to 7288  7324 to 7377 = -0.005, 26.5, 26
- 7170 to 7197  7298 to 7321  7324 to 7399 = 0.004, 26.5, 25.9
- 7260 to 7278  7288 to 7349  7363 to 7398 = -0.002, 26.1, 25.8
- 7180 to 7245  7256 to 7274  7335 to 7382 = 0.011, 26.5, 25.9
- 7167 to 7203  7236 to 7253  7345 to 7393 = -0.013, 26.5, 25.7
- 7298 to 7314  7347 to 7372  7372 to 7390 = -0.015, 26.2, 25.4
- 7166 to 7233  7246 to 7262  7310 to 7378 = 0.006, 26.4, 26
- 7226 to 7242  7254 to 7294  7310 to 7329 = -0.003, 26.2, 25.8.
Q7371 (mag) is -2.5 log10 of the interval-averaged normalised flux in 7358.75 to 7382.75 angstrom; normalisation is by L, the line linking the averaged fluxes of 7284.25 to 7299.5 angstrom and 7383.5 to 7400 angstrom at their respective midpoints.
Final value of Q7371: -0.01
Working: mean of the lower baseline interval 26.1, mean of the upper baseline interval 25.7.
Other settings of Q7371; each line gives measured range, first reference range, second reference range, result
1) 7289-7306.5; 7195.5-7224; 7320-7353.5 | 0.01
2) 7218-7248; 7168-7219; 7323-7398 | -0.01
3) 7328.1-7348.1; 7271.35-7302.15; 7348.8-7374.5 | 0.00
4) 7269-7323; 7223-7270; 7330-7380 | 0.00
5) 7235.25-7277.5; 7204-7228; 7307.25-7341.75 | 0.00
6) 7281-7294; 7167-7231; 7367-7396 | 0.00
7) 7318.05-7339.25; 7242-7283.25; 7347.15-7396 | 0.00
